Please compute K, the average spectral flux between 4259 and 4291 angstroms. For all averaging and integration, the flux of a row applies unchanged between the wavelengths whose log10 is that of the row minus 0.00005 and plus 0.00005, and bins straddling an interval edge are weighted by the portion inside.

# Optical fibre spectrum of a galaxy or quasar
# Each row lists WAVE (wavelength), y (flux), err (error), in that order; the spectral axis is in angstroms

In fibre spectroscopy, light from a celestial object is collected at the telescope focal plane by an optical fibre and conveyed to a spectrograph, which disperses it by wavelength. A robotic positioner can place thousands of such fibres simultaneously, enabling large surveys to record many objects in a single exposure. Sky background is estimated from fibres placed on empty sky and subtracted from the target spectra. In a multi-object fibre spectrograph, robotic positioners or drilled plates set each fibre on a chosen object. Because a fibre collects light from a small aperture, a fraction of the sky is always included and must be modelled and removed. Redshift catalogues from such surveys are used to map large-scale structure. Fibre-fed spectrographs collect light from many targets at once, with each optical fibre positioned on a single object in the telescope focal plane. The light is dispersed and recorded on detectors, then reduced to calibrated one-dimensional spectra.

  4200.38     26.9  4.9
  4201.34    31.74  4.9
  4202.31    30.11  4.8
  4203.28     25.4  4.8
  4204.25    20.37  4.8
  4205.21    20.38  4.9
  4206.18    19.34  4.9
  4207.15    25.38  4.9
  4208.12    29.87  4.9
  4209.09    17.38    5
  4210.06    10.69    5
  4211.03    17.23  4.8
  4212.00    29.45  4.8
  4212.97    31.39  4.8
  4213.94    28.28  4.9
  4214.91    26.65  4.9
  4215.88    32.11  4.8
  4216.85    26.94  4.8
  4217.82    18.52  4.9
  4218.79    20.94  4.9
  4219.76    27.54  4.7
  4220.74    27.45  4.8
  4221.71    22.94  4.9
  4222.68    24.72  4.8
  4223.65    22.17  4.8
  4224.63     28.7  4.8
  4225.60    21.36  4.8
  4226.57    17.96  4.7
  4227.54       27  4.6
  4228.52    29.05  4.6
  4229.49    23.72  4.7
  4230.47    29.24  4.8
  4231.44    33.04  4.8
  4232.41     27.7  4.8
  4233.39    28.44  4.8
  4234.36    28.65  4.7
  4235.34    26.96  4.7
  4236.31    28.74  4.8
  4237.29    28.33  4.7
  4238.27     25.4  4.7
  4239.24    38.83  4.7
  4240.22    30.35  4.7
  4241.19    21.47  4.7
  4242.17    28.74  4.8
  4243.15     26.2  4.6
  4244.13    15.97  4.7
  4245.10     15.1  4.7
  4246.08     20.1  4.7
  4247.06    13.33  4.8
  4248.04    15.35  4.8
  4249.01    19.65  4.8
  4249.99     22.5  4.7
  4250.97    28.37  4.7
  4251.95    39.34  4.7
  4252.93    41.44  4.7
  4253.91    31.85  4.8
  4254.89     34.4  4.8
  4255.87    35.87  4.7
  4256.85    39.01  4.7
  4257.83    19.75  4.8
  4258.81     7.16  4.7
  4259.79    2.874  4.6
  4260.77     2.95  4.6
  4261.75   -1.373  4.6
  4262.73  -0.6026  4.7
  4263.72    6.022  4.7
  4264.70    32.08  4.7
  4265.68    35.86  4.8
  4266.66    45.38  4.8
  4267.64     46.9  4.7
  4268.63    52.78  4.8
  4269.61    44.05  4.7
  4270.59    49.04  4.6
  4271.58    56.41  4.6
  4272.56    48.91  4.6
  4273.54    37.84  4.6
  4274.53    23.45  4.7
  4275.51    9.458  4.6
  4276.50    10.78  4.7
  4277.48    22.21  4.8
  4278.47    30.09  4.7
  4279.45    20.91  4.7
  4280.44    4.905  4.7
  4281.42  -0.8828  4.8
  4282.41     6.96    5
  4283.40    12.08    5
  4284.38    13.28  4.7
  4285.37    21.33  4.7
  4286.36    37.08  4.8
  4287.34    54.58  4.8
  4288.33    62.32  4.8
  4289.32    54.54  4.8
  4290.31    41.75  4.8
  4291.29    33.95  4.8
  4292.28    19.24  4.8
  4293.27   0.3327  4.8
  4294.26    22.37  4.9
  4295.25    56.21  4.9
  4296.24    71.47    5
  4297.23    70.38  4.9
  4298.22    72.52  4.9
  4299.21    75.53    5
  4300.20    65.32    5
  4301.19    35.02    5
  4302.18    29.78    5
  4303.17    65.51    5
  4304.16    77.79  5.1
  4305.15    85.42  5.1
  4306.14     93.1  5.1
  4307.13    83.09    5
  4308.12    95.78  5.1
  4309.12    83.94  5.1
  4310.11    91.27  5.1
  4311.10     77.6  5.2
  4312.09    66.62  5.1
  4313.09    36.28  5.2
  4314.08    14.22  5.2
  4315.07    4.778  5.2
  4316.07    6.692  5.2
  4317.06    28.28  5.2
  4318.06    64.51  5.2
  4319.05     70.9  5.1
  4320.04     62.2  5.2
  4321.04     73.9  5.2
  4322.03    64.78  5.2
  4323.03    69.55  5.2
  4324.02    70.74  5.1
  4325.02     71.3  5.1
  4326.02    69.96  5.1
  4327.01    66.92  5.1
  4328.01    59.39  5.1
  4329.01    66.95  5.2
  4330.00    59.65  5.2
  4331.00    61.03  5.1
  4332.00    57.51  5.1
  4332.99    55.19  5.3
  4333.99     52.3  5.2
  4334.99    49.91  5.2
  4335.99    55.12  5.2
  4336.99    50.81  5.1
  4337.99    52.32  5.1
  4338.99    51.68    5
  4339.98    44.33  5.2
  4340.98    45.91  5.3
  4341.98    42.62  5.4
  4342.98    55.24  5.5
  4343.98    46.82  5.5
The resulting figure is 27.5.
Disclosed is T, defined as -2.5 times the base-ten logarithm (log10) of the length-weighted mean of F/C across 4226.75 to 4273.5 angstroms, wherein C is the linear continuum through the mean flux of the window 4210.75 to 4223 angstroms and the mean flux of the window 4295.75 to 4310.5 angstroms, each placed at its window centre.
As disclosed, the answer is 0.48 mag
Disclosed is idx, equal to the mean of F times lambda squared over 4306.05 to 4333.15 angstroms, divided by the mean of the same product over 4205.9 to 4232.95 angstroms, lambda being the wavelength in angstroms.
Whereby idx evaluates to 2.57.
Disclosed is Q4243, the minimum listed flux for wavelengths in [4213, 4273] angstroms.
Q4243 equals -1.373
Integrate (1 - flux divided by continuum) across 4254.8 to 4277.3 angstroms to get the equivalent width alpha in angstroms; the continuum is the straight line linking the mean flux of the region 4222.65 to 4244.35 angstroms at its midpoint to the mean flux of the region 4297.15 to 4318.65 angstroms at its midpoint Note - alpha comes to 7.6 angstroms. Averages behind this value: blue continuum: 26.8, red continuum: 60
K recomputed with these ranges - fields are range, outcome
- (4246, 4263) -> 21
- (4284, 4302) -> 44.8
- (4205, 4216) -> 23.8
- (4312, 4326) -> 50.5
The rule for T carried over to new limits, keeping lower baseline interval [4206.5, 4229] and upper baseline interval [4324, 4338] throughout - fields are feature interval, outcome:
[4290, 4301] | 0.03 mag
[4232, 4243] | 0.08 mag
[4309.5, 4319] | 0.20 mag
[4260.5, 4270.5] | 0.39 mag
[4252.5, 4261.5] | 0.49 mag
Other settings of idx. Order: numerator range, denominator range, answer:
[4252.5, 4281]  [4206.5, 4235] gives 1.10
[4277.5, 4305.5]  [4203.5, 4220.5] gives 1.76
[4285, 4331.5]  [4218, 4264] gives 2.50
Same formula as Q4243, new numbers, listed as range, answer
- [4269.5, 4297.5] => -0.8828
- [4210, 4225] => 10.69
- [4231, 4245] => 15.97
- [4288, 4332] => 0.3327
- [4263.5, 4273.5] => 6.022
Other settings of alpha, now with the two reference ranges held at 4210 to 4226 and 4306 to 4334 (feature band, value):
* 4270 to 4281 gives 4.0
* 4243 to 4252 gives 3.8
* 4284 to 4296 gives 3.5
